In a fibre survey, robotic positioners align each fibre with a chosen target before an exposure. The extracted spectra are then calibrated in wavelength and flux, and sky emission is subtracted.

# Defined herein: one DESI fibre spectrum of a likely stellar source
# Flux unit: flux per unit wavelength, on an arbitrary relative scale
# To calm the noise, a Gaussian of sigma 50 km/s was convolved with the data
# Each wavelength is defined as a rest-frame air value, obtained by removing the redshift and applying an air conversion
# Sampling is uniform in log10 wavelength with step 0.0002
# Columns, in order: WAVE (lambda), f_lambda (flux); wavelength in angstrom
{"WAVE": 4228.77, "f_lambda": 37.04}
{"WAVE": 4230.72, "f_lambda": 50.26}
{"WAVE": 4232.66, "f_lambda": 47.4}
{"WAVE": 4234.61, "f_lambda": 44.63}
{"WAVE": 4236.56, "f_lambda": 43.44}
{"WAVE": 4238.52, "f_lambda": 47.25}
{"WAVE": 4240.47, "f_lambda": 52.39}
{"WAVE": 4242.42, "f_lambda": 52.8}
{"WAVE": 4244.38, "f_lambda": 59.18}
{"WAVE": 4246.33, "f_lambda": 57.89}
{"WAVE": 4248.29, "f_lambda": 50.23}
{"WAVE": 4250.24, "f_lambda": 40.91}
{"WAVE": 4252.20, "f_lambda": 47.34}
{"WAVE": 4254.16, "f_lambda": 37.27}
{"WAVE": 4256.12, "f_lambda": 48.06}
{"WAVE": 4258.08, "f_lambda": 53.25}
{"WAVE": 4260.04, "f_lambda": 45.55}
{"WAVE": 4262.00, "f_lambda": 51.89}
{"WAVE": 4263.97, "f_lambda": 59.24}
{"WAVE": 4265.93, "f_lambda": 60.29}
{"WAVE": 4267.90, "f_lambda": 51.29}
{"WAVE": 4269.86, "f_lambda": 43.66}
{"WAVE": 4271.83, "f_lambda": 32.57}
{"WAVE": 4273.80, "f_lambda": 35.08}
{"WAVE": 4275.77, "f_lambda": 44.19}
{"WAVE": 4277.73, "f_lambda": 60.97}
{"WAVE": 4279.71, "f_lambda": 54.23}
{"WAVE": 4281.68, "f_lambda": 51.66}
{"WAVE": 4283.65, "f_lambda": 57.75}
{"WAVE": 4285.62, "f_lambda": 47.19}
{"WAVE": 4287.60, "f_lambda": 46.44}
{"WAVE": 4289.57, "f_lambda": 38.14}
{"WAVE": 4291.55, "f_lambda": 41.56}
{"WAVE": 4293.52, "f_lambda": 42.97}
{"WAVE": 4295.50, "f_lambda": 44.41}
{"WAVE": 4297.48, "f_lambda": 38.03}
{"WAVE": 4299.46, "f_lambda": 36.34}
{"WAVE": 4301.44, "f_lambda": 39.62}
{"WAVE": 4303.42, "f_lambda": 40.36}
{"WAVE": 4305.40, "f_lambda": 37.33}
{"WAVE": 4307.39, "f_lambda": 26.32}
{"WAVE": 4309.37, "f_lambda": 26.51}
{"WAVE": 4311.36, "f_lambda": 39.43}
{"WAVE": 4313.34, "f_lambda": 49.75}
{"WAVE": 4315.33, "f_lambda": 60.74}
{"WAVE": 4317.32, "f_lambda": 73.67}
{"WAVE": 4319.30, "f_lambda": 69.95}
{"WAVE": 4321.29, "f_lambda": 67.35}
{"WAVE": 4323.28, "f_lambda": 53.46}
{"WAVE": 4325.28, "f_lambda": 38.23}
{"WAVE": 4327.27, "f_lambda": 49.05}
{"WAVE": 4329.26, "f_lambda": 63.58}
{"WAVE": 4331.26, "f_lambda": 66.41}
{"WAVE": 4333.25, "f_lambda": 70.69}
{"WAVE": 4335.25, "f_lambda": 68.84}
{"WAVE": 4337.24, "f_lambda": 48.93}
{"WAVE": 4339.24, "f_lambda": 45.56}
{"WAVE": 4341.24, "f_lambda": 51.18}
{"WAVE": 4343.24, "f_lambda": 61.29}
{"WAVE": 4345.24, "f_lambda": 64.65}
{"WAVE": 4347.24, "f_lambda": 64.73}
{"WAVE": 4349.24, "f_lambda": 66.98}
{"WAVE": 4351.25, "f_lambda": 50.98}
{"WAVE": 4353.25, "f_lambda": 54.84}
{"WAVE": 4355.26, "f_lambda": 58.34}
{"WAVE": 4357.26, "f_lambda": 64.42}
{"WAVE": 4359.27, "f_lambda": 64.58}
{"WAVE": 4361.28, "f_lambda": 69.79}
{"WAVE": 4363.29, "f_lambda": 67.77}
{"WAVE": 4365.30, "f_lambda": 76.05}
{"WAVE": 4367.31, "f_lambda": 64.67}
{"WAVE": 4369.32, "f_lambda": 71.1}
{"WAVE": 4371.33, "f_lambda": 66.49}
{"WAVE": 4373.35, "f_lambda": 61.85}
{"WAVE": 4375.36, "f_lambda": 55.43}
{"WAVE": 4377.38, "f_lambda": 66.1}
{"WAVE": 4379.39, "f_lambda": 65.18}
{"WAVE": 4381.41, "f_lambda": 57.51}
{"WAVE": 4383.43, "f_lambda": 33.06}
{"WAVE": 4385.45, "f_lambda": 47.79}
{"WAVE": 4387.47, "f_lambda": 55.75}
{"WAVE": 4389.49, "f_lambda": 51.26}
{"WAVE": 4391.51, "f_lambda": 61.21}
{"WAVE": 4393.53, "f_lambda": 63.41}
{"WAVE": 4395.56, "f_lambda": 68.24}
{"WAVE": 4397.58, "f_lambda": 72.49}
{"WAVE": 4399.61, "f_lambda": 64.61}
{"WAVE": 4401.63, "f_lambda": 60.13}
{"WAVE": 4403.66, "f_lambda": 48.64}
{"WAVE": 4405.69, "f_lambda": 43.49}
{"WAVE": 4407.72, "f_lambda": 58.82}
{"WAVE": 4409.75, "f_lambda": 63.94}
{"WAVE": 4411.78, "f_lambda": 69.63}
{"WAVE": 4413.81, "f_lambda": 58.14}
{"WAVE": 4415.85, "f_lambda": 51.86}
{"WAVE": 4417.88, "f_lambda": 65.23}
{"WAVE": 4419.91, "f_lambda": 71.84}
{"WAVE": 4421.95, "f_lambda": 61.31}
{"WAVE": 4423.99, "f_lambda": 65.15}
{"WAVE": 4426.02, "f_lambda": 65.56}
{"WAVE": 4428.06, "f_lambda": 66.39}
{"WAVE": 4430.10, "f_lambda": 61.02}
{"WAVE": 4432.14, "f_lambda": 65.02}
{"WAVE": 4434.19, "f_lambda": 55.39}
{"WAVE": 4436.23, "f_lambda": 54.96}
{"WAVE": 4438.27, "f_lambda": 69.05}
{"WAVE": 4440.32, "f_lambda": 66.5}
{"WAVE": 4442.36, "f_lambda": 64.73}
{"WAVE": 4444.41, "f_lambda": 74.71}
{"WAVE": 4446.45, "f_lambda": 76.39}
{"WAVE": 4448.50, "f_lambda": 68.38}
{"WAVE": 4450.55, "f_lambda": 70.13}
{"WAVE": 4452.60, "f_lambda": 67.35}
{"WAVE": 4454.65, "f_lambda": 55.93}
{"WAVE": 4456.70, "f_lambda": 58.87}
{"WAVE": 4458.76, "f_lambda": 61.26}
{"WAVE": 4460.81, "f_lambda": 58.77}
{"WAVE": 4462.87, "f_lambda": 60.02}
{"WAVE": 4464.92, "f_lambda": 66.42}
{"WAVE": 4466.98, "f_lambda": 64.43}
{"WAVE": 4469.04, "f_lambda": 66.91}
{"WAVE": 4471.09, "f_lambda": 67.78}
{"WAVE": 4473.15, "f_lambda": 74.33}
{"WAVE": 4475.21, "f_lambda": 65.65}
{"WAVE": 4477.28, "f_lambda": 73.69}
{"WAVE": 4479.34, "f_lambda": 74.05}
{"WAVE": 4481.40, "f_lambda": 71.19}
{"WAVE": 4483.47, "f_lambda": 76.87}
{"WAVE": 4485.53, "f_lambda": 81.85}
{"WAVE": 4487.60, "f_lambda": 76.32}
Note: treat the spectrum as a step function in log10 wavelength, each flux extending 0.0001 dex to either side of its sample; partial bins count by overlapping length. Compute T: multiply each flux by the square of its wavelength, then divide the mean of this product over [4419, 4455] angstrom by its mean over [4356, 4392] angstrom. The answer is 1.1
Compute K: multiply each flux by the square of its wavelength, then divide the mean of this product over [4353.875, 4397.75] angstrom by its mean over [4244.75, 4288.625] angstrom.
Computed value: 1.3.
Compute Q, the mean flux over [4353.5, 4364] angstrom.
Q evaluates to 64.1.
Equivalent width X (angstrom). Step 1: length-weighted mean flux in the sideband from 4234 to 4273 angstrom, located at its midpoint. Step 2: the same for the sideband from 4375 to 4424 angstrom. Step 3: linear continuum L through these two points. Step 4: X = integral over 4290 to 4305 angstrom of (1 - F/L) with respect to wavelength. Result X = 3.4 angstrom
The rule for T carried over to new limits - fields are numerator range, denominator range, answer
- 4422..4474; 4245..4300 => 1.49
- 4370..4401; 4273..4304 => 1.38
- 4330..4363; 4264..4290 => 1.30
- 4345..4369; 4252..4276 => 1.43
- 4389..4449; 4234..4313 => 1.48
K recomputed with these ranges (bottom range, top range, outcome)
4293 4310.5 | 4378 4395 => 1.56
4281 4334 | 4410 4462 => 1.40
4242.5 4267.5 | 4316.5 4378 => 1.27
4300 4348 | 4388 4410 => 1.16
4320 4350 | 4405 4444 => 1.11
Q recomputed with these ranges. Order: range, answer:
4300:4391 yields 56.6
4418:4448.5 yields 65.7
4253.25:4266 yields 50.2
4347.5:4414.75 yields 60.7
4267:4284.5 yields 47.9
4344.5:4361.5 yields 61.7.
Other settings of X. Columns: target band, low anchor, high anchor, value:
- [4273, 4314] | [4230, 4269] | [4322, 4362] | 8.6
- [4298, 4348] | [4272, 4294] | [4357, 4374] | 4.3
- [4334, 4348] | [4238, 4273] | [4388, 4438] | -0.5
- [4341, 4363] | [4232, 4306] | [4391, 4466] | -2.5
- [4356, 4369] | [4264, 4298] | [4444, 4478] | -2.8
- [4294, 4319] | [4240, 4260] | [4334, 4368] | 5.7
